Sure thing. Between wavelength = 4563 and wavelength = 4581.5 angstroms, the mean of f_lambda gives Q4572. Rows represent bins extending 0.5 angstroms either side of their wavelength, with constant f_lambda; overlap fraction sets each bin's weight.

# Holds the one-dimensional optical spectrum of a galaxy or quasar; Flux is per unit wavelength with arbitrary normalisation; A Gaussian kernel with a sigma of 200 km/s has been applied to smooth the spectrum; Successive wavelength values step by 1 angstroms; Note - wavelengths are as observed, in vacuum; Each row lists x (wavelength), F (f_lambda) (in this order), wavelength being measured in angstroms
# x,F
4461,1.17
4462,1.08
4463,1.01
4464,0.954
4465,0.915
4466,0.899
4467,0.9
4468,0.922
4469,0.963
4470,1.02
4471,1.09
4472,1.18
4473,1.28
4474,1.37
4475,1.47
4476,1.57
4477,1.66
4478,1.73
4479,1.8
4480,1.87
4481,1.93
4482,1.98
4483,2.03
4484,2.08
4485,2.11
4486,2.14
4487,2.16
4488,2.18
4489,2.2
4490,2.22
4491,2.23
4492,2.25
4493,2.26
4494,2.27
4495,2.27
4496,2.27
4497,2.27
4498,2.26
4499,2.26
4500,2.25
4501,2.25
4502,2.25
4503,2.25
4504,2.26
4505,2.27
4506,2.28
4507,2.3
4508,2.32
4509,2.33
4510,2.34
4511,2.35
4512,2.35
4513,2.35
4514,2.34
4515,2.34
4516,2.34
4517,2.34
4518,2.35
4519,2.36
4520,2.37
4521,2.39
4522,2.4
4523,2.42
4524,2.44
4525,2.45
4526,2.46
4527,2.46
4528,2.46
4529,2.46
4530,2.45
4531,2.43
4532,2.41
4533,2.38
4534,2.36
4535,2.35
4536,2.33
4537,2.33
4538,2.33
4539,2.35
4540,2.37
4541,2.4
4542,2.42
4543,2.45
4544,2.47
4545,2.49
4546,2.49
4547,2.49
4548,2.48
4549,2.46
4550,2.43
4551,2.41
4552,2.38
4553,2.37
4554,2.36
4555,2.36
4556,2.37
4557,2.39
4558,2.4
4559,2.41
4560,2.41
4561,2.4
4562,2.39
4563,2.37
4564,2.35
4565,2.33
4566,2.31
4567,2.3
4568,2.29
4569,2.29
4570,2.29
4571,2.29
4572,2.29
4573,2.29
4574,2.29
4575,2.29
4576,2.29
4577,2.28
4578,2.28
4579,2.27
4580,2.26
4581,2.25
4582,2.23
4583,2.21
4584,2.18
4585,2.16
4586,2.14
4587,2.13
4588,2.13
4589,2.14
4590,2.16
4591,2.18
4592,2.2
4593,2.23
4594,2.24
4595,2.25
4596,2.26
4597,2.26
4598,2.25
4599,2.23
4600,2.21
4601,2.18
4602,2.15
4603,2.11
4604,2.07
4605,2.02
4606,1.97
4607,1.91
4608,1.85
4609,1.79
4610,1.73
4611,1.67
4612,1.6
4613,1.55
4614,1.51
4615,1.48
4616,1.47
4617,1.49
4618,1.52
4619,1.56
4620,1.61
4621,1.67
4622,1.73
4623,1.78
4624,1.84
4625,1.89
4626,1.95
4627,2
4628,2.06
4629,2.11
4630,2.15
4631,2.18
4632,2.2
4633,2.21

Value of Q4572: 2.29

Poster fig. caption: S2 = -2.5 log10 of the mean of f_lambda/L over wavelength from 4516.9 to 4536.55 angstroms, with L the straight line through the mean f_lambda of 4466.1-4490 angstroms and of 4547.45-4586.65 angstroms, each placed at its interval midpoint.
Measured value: -0.19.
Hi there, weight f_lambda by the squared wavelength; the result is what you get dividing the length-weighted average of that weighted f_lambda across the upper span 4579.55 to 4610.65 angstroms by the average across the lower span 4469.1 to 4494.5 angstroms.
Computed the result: 1.22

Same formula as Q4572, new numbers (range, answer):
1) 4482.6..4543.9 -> 2.32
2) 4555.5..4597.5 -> 2.27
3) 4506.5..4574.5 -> 2.38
